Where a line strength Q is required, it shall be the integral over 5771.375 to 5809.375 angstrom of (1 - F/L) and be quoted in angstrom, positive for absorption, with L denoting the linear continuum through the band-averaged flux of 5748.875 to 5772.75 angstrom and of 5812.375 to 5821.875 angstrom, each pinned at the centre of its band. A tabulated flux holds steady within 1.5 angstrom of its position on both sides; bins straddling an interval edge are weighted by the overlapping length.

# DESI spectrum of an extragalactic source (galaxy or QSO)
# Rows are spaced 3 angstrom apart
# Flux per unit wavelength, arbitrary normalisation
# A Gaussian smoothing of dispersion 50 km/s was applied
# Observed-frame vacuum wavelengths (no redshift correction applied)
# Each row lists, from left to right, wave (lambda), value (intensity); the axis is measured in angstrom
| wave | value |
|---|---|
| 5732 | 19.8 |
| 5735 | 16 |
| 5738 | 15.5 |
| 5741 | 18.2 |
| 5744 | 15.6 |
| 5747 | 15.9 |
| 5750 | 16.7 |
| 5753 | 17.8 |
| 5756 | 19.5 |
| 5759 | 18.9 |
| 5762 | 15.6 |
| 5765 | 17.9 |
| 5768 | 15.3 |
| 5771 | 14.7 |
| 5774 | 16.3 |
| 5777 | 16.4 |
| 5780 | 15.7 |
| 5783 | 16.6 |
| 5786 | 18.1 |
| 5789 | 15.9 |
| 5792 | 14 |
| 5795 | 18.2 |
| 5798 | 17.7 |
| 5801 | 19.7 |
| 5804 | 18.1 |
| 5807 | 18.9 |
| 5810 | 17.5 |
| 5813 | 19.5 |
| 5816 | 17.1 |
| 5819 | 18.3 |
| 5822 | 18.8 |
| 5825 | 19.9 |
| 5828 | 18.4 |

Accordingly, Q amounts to 1.3 angstrom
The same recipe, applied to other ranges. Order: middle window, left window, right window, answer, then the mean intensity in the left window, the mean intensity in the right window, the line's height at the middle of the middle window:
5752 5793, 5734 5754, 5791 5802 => 0.9 angstrom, 16.5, 17.4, 17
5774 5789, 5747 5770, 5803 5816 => 1.0 angstrom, 17.2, 18.4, 17.7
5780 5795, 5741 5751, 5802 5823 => 1.1 angstrom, 16.4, 18.3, 17.6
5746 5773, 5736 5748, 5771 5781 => -1.4 angstrom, 16.3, 15.9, 16.1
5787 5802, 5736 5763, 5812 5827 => 0.9 angstrom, 17.1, 18.7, 18.1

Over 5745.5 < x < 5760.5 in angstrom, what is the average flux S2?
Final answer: 17.8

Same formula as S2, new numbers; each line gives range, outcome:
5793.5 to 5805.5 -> 18.4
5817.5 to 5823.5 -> 18.6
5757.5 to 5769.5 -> 16.9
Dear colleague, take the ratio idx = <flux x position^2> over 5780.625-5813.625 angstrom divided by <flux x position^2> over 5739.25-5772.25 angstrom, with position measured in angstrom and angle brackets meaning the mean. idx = 1.05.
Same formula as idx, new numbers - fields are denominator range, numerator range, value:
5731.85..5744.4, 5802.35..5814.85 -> 1.12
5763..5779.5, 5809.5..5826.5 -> 1.17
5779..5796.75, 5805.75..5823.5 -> 1.13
